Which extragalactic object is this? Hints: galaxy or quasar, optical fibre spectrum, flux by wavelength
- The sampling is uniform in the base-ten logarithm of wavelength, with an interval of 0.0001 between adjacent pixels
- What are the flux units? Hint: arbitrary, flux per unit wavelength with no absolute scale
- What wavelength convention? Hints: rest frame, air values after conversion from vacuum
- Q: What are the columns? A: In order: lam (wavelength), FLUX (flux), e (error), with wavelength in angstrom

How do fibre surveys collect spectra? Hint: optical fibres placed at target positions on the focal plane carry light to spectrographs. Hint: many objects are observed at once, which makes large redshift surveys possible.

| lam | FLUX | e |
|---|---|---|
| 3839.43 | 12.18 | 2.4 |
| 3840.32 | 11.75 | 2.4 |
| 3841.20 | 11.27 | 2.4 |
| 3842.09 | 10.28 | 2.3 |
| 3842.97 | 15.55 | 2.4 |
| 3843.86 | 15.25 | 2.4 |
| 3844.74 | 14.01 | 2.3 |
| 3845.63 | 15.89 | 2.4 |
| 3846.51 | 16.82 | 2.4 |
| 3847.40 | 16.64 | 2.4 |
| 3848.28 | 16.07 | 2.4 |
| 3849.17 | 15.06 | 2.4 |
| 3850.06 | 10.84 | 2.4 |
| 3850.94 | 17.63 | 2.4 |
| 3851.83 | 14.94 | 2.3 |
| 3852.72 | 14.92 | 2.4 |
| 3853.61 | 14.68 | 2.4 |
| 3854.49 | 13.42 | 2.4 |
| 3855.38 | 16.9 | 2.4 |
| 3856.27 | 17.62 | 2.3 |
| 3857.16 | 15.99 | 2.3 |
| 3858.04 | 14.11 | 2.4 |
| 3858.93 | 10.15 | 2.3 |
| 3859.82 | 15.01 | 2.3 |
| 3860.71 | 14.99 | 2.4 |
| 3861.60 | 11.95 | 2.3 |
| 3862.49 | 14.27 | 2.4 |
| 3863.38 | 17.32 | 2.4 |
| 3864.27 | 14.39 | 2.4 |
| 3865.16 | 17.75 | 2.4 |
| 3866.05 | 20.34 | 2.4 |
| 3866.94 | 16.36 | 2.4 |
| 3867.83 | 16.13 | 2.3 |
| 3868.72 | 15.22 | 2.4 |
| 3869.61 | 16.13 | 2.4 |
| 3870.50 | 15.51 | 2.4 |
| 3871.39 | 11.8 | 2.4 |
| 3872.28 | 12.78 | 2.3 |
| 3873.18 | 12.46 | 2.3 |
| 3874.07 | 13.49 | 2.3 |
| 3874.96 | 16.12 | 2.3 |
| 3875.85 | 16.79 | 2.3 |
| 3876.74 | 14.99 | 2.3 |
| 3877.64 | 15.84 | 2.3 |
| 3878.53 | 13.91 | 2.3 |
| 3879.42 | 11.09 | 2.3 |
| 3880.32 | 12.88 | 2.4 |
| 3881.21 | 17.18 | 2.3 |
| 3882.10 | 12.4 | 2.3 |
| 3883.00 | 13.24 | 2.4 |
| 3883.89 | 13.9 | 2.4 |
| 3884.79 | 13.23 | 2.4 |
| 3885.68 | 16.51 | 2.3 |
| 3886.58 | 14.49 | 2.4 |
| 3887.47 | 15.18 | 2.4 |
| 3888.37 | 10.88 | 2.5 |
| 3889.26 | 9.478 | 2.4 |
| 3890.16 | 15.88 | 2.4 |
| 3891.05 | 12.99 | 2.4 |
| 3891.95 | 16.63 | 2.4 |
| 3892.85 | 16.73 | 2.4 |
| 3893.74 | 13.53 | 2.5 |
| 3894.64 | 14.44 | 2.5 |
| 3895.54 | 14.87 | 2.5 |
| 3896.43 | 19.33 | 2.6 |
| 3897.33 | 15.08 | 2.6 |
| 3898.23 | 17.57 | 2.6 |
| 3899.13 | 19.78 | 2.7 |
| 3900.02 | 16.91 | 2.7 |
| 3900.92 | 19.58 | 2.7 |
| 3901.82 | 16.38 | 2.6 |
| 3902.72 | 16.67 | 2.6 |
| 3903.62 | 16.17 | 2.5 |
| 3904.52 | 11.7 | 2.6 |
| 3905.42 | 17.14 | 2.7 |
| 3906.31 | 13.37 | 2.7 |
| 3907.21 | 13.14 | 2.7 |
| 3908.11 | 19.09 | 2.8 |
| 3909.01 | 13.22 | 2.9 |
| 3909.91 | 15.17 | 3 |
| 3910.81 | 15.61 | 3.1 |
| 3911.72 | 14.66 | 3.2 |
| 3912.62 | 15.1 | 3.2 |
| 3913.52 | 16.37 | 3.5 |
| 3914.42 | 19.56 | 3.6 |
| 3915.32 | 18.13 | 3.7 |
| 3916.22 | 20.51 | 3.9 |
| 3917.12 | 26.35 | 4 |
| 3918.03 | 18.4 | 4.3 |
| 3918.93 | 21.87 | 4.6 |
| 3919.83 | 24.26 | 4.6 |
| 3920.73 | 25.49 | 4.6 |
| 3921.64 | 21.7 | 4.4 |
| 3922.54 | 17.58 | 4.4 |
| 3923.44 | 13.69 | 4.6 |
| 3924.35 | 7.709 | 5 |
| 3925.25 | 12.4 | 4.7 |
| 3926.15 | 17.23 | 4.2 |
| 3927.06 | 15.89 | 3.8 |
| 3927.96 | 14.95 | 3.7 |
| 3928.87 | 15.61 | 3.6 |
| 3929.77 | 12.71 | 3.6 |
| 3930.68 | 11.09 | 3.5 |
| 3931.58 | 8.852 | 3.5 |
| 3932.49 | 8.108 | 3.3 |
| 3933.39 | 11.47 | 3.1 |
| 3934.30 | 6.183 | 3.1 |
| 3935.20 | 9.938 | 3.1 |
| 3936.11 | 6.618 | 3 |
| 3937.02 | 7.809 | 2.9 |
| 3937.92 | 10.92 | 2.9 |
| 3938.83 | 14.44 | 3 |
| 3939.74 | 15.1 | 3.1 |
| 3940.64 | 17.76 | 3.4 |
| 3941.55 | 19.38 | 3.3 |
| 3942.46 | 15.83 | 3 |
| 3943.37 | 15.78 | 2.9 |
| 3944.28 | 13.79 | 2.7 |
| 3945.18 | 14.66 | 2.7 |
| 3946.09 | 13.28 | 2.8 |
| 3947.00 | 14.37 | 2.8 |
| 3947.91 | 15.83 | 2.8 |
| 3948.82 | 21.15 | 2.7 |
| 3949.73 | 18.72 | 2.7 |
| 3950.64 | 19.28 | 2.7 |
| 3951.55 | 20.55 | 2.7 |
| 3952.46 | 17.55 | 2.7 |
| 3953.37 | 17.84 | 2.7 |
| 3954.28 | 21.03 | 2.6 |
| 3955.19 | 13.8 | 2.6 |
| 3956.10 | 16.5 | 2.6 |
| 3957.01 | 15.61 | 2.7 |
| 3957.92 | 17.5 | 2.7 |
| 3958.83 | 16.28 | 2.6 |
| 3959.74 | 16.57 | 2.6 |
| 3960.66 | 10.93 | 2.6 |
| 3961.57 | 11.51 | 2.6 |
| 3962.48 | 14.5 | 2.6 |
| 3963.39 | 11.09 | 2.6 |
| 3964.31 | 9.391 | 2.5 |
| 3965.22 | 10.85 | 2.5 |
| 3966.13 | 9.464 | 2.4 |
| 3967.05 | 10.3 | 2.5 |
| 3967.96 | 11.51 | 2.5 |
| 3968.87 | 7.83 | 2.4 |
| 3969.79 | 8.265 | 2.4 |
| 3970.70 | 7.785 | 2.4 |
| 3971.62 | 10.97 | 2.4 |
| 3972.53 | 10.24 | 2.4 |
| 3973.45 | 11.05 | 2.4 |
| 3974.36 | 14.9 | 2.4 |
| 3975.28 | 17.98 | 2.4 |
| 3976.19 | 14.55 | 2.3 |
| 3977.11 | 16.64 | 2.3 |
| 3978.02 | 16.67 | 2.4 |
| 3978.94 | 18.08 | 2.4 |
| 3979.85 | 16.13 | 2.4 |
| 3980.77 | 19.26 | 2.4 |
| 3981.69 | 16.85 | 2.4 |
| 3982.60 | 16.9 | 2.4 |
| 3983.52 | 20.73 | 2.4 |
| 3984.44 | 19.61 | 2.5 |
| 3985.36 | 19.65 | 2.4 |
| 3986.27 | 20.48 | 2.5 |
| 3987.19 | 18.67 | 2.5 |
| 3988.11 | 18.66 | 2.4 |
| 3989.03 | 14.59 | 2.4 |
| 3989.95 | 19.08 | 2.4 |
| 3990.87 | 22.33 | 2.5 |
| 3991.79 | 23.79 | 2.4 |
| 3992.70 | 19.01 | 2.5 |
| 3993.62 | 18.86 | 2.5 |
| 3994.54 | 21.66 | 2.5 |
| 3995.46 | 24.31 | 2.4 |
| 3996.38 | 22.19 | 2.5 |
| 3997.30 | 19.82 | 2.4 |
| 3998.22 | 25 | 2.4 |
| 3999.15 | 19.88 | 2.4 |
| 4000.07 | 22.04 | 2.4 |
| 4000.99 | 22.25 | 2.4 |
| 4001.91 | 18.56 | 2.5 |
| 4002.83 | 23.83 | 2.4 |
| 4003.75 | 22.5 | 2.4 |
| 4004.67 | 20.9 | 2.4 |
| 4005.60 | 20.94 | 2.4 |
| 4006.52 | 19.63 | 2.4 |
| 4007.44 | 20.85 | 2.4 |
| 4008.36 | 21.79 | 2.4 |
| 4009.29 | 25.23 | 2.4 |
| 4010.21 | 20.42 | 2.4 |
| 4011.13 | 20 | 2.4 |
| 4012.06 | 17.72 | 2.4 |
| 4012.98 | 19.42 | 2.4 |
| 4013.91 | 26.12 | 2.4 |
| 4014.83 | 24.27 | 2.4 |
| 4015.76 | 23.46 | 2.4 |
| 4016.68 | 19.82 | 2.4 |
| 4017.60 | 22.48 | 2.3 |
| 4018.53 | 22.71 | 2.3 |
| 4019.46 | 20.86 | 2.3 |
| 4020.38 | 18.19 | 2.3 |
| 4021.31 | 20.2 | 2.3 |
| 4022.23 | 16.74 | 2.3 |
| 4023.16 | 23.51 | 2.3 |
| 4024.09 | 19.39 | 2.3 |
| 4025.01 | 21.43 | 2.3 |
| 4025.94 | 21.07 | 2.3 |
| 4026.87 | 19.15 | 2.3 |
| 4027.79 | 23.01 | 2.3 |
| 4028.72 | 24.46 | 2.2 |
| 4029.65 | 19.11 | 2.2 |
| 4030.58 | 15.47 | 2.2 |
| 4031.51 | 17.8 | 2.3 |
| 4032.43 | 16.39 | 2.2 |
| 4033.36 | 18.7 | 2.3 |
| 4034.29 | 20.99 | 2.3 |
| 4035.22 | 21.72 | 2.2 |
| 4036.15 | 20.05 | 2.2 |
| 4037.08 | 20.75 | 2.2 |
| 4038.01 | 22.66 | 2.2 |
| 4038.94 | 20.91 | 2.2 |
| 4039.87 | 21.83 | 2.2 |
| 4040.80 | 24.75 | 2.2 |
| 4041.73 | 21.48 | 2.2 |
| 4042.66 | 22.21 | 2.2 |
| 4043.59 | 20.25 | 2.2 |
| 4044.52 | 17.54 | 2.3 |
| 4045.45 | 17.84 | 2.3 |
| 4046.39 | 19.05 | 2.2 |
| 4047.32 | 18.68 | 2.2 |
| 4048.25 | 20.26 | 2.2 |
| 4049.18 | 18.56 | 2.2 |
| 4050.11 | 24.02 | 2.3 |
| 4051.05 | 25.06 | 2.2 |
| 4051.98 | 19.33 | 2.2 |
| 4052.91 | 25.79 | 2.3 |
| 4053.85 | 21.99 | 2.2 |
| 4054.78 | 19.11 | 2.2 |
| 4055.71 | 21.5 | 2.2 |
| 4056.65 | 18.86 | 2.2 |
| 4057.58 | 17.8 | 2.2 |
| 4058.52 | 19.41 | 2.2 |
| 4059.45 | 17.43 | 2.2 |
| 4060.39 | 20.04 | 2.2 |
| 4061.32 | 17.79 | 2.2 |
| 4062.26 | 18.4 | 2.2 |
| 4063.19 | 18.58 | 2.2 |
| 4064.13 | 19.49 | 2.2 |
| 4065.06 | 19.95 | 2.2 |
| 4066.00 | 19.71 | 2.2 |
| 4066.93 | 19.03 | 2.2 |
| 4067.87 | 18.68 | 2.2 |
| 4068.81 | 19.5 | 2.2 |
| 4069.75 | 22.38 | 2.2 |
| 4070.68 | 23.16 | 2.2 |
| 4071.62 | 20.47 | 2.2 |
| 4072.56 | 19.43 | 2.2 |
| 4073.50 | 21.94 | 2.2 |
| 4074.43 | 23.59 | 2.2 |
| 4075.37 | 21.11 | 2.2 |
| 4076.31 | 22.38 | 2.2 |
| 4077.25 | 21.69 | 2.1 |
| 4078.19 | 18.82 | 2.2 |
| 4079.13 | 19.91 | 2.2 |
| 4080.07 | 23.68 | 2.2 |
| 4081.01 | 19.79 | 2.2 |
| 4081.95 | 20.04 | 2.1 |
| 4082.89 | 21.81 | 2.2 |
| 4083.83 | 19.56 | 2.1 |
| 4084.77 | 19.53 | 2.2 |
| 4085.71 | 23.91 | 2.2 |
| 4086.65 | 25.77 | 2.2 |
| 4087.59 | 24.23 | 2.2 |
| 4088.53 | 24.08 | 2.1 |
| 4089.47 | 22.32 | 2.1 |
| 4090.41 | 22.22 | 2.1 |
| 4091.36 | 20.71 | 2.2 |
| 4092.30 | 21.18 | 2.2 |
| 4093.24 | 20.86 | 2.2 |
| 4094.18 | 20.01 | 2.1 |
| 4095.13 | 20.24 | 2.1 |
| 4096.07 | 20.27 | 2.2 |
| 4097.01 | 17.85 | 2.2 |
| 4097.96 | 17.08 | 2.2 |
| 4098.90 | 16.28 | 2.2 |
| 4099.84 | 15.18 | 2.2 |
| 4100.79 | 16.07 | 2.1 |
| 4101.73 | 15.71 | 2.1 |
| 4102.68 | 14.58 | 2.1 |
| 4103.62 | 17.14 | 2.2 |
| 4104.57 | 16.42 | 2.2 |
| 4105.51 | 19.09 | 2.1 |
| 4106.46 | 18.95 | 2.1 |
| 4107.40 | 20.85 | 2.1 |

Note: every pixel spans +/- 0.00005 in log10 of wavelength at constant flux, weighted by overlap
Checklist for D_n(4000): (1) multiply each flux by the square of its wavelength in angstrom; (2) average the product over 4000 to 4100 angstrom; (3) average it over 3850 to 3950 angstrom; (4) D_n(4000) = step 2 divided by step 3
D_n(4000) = 1.5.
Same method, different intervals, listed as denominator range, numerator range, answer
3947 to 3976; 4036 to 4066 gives 1.51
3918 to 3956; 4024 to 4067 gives 1.40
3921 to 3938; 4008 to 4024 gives 1.81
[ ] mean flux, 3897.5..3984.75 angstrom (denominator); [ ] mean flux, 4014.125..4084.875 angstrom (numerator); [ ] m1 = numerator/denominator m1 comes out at 1.4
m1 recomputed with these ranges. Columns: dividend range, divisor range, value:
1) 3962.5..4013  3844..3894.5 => 1.20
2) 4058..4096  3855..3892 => 1.43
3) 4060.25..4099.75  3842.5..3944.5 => 1.36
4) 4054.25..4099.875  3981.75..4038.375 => 0.99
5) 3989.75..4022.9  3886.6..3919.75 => 1.30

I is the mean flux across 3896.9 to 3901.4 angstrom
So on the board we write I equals 17.8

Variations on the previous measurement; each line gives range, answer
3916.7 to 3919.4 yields 22.1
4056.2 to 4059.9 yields 18.4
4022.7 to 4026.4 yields 21.3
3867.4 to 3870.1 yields 15.8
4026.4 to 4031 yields 20.3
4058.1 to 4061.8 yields 18.7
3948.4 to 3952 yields 19.9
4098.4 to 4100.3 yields 15.8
